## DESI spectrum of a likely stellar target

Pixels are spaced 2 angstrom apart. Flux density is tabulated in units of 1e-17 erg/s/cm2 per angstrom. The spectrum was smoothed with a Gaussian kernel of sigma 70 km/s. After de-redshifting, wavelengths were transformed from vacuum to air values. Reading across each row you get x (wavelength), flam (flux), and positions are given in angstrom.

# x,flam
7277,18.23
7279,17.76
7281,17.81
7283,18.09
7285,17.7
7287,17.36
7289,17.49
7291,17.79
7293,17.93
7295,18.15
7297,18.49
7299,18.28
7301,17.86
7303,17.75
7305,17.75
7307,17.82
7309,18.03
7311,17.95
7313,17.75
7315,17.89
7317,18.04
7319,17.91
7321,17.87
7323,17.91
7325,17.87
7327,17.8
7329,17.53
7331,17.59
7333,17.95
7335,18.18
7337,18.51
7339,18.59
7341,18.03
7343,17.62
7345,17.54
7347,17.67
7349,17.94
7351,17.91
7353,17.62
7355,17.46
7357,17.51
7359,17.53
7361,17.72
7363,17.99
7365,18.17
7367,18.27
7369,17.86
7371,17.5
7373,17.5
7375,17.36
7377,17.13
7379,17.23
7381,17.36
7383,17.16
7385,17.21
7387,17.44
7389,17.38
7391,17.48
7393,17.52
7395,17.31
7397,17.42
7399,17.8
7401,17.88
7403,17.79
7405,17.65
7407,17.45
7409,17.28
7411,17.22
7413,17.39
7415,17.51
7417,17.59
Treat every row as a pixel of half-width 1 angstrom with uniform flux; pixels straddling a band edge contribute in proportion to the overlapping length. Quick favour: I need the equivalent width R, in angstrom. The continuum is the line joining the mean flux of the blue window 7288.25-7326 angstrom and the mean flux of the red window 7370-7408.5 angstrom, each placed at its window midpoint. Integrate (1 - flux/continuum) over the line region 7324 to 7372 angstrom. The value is -0.4 angstrom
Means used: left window 17.9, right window 17.4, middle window 17.8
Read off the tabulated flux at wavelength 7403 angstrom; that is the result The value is 17.79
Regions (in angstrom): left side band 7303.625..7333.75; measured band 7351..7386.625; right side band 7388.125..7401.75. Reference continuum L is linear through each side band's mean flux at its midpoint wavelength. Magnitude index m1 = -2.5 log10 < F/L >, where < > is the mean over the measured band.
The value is 0.00 mag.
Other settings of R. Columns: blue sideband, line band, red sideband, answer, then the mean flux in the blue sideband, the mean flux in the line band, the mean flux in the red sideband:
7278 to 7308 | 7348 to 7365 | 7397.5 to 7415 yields 0.0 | 17.9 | 17.7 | 17.6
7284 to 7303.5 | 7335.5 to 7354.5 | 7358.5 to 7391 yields -0.3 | 17.9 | 17.9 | 17.5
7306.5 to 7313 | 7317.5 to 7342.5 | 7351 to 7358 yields -0.3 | 17.9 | 18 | 17.6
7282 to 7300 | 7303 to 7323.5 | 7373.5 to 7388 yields -0.1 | 17.9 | 17.9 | 17.3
